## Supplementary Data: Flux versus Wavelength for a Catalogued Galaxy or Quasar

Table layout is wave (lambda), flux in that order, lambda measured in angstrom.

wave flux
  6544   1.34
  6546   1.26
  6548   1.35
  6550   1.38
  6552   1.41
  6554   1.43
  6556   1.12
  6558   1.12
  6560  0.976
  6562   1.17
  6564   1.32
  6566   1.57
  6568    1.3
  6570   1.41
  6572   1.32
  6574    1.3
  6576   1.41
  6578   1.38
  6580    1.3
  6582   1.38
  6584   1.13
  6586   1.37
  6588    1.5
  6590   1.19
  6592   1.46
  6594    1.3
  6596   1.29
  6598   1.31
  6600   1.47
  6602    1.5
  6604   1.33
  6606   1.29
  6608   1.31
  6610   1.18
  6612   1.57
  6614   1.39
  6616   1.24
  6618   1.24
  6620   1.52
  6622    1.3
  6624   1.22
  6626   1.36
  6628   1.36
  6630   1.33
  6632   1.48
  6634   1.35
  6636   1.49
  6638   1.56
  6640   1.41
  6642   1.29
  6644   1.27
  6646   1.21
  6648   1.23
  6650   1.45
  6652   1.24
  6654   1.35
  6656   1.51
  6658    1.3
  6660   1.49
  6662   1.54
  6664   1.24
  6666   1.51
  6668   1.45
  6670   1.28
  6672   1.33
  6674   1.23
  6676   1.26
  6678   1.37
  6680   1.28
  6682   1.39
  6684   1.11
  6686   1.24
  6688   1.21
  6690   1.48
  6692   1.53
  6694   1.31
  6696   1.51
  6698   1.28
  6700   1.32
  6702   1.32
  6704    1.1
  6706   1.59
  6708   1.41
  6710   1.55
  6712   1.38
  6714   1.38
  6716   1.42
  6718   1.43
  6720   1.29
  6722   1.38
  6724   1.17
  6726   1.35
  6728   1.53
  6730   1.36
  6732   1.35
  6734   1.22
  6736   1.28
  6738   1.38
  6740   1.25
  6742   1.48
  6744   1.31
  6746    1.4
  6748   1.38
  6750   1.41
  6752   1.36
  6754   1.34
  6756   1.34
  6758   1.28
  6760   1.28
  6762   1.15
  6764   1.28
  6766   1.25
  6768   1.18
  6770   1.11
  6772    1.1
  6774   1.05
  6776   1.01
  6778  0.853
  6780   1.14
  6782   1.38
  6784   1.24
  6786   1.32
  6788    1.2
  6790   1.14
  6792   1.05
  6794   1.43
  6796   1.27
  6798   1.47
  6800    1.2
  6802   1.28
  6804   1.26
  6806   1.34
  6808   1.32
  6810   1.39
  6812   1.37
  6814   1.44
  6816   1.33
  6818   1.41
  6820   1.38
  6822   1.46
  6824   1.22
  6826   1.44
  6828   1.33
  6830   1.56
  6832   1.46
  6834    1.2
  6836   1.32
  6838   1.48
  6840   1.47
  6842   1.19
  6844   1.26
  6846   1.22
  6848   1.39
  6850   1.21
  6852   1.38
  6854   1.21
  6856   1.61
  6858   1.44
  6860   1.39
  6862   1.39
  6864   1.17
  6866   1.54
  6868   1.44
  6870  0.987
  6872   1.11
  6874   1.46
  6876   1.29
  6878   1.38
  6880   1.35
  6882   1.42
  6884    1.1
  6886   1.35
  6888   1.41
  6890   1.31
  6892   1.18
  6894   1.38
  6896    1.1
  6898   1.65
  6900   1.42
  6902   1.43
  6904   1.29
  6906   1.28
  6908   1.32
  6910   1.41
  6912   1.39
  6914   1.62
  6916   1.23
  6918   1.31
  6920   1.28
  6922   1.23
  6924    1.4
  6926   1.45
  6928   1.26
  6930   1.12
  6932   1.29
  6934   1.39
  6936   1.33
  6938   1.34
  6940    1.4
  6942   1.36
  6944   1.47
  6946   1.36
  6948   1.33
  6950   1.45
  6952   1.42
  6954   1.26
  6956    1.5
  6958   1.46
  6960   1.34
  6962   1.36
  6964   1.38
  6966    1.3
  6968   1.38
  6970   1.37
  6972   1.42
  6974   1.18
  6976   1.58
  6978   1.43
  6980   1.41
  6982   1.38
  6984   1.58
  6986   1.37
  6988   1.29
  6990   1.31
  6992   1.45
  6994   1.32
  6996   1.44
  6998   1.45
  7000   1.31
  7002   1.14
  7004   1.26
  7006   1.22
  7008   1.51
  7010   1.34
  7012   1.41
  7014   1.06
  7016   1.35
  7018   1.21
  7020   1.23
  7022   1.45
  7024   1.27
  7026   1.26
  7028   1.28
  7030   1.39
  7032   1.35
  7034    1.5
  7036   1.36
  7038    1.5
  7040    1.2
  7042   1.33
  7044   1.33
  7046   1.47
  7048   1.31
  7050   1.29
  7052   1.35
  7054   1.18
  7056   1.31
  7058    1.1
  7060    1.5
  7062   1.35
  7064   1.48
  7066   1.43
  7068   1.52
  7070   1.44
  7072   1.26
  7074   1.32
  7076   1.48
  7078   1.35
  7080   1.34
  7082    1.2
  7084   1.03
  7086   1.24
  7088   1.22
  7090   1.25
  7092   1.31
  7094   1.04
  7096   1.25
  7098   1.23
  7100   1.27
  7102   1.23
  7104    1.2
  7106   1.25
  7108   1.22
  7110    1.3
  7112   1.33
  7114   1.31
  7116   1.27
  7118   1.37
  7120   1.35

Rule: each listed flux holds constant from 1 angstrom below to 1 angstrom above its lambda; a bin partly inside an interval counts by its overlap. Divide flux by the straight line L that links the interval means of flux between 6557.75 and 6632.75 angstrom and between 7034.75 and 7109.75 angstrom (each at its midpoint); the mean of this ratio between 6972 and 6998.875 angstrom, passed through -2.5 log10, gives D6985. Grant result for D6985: -0.07 mag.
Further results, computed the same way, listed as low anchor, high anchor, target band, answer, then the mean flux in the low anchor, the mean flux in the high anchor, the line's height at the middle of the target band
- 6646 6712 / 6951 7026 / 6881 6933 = 0.02 mag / 1.35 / 1.35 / 1.35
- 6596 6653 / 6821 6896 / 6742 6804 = 0.08 mag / 1.35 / 1.33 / 1.34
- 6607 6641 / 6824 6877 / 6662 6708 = 0.02 mag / 1.37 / 1.34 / 1.36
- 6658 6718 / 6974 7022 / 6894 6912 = -0.01 mag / 1.36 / 1.35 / 1.35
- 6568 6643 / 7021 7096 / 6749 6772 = 0.07 mag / 1.36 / 1.32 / 1.35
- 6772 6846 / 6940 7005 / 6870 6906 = 0.01 mag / 1.29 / 1.38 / 1.33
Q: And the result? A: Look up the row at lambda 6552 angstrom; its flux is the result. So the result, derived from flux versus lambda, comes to 1.41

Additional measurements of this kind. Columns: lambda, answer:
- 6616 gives 1.24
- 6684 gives 1.11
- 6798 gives 1.47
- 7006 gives 1.22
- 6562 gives 1.17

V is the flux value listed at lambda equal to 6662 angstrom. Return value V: 1.54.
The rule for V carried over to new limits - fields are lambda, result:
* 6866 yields 1.54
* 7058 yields 1.1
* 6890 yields 1.31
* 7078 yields 1.35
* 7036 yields 1.36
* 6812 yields 1.37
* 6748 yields 1.38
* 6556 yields 1.12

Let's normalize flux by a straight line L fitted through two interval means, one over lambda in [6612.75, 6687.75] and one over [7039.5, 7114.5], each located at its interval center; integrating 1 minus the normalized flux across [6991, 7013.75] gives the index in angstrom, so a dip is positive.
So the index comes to -0.63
